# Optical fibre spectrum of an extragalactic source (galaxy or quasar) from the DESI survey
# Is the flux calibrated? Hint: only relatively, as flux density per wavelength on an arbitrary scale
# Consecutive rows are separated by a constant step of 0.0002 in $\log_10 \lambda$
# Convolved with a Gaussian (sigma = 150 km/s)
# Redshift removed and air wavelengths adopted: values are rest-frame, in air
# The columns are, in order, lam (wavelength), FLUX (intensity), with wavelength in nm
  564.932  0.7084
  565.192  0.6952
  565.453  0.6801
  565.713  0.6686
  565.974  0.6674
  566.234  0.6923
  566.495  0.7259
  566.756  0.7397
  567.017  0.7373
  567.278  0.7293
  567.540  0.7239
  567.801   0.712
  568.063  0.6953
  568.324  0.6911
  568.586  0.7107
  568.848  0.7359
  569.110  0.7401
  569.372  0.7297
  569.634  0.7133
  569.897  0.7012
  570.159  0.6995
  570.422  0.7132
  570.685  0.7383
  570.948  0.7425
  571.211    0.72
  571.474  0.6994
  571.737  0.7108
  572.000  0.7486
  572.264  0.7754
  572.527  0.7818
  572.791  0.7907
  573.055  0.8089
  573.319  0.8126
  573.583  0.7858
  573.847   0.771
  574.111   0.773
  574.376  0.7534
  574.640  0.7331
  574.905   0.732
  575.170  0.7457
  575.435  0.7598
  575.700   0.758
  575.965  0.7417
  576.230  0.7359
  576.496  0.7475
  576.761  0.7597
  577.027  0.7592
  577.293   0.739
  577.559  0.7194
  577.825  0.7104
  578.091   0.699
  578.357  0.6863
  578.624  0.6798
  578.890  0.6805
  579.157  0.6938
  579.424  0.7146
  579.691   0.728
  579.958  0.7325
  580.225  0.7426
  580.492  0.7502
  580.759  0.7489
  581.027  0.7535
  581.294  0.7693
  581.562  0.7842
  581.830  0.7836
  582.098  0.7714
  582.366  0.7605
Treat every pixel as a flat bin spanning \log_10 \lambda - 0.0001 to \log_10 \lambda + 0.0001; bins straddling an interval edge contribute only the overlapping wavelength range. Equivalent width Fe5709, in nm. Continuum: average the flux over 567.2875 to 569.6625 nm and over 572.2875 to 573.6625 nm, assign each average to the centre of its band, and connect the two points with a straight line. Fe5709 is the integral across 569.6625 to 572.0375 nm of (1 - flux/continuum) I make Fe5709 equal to 0.13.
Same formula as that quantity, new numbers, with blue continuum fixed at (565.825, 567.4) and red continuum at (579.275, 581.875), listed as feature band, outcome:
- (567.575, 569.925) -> 0.02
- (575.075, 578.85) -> 0.05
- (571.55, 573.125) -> -0.08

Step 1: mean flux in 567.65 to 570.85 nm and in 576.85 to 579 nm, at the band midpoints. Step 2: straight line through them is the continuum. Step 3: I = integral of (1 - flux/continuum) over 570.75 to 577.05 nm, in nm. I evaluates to -0.38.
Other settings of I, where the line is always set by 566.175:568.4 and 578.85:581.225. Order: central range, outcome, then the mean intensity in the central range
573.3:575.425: -0.11 nm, 0.761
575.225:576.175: -0.03 nm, 0.752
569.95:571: 0.00 nm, 0.72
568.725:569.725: -0.01 nm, 0.731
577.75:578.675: 0.04 nm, 0.694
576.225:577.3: -0.04 nm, 0.75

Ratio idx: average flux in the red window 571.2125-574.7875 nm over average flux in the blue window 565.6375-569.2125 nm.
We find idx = 1.1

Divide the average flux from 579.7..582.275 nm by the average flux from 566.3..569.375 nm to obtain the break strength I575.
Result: 1.1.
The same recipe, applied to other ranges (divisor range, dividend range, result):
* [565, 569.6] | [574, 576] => 1.06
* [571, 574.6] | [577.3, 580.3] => 0.93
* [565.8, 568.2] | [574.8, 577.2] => 1.05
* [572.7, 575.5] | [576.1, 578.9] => 0.94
